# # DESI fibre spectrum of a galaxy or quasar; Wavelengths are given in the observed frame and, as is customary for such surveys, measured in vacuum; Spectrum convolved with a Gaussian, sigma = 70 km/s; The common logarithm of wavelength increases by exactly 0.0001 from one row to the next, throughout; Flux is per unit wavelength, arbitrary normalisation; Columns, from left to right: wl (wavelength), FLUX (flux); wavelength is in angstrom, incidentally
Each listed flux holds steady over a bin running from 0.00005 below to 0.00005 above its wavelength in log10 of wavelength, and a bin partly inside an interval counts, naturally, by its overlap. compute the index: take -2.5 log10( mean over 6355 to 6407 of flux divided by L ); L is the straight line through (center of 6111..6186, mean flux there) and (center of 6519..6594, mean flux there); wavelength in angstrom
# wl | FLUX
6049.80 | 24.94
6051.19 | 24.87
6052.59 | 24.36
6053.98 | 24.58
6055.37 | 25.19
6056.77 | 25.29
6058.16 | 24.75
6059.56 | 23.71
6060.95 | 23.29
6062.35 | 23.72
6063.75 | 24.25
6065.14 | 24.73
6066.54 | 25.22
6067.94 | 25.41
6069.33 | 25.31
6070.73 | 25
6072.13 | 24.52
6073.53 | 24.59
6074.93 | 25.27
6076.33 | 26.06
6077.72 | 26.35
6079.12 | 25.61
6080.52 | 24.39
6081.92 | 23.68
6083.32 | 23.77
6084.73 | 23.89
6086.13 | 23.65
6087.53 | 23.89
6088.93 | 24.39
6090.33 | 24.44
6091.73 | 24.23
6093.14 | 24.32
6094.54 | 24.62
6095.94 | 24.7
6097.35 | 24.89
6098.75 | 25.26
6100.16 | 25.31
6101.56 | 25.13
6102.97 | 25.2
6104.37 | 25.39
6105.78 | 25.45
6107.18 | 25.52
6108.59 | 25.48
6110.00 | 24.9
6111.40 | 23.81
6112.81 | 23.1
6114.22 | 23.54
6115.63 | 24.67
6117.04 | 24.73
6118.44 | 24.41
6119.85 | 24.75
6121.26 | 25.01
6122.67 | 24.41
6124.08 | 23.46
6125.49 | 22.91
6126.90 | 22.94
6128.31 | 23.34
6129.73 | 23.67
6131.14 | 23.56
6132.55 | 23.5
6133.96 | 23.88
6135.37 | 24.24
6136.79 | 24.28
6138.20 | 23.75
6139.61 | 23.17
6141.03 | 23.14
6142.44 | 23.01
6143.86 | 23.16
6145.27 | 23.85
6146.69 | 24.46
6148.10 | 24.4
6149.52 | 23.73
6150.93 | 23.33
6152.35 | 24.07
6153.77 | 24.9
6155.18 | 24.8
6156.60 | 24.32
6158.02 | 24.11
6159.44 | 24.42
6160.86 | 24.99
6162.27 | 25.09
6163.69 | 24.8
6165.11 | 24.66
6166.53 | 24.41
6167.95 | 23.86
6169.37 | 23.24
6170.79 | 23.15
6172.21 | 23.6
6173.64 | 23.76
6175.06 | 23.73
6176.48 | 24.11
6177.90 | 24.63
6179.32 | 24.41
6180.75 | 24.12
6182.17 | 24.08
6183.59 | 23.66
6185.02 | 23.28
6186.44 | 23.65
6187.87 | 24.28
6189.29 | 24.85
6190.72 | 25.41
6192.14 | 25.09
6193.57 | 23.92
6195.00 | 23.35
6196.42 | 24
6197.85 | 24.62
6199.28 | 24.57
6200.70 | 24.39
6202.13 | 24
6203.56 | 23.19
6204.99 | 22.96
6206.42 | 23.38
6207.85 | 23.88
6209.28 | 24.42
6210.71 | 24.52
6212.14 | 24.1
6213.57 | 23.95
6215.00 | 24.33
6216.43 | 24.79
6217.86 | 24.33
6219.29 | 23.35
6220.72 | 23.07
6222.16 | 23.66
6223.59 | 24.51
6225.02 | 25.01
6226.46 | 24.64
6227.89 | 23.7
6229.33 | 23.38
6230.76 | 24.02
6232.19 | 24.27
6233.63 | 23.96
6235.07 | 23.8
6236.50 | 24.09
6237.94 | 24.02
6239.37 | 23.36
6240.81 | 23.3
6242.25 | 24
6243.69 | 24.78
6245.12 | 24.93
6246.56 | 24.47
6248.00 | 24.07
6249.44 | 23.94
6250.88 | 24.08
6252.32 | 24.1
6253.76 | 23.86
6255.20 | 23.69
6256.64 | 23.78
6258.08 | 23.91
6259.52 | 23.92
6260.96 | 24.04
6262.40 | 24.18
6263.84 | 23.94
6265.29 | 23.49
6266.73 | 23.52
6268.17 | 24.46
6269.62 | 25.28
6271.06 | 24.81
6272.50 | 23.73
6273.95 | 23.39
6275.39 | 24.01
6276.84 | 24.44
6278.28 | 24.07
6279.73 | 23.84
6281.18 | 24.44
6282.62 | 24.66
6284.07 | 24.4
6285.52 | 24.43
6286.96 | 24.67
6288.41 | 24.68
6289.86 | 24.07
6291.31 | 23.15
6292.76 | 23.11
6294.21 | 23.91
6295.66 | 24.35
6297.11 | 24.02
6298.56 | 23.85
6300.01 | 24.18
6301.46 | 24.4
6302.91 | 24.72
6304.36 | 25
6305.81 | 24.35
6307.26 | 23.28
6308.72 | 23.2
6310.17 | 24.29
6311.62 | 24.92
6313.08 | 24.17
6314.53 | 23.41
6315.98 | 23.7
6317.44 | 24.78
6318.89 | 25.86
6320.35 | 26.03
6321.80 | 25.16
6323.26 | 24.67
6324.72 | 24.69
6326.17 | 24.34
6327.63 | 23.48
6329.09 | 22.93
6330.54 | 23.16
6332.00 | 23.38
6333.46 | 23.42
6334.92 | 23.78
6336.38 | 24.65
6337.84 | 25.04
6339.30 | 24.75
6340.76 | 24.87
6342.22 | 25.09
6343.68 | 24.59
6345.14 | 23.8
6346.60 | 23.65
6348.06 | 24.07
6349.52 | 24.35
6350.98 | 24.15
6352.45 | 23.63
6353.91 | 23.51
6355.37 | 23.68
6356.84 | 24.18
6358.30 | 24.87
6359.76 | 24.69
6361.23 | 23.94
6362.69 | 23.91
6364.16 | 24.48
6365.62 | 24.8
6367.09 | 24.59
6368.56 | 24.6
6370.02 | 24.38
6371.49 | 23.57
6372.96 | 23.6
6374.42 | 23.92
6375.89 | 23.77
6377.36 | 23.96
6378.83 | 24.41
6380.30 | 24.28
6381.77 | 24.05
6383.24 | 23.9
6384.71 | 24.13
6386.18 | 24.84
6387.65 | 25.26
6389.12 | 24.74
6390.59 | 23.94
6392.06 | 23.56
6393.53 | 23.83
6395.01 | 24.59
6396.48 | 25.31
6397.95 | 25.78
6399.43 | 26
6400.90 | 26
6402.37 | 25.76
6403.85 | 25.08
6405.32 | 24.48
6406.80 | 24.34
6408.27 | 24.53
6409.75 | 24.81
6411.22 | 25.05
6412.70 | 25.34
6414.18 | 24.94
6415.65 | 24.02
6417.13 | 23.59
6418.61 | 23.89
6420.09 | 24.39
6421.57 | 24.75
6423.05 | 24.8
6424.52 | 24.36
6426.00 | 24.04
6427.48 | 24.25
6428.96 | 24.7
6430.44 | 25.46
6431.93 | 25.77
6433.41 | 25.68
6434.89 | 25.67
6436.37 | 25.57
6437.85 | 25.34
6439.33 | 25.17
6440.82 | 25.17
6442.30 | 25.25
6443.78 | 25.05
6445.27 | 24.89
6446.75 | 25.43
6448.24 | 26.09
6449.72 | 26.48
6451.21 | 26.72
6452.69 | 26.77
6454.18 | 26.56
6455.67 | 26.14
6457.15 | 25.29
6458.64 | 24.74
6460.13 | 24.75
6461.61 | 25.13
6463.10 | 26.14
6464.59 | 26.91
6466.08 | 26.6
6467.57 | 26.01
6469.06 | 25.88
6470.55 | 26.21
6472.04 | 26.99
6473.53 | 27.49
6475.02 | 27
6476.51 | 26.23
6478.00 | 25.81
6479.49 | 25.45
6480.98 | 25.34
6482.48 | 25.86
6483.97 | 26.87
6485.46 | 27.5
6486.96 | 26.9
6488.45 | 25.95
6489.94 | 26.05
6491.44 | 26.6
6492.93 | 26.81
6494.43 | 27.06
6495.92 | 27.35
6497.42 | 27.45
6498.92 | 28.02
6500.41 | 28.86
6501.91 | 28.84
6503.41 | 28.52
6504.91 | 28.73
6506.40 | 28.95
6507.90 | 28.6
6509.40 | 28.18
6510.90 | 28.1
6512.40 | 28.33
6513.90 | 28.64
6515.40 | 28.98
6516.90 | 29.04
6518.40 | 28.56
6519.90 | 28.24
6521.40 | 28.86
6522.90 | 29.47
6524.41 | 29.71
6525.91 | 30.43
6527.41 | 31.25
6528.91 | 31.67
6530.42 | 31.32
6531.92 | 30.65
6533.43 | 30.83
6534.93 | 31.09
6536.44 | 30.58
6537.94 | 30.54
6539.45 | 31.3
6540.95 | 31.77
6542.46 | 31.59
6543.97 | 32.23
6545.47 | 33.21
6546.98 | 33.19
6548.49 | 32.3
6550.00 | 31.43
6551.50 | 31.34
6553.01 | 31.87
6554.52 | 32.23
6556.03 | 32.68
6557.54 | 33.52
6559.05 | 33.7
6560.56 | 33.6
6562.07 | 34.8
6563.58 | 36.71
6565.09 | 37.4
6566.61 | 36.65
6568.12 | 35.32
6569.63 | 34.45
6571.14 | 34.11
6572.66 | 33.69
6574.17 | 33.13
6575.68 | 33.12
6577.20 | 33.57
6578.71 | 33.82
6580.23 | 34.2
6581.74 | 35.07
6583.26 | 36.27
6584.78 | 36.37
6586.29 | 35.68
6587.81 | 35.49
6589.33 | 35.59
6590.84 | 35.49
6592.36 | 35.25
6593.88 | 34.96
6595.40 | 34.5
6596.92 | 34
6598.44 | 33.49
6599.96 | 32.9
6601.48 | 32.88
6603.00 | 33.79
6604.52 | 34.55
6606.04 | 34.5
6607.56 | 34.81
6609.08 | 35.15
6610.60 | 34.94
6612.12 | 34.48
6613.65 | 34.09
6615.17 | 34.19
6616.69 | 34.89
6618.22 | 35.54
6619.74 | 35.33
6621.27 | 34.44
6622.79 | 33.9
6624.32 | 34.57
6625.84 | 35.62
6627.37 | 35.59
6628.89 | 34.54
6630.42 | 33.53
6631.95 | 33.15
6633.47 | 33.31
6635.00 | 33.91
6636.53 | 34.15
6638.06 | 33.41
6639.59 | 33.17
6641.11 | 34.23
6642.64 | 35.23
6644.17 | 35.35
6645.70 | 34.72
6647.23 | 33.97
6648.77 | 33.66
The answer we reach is 0.19 mag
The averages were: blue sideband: 24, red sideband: 33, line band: 24.5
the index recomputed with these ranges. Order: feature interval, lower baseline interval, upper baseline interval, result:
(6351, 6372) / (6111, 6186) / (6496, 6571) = 0.15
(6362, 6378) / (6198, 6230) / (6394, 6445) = 0.03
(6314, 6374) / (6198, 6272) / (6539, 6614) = 0.13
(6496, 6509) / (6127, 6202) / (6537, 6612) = 0.14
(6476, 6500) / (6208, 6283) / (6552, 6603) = 0.19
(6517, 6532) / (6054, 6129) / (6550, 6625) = 0.11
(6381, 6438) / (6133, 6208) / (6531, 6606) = 0.20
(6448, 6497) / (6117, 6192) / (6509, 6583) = 0.16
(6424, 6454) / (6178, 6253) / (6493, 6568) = 0.14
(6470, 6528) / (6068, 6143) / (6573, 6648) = 0.16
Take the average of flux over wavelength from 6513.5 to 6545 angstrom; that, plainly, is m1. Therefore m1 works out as 30.4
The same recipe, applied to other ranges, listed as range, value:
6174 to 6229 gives 24.1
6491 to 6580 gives 31.1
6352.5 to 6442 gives 24.6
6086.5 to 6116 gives 24.7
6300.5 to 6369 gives 24.3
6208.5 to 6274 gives 24.1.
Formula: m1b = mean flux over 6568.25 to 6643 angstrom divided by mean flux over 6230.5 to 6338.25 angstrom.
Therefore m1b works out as 1.43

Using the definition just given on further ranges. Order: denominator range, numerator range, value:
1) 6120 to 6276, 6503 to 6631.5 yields 1.37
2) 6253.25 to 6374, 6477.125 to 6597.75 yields 1.29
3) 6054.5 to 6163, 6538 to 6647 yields 1.40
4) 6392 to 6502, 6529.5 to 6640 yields 1.32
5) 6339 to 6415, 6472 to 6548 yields 1.18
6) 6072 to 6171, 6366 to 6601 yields 1.16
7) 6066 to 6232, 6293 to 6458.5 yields 1.01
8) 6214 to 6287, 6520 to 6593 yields 1.37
